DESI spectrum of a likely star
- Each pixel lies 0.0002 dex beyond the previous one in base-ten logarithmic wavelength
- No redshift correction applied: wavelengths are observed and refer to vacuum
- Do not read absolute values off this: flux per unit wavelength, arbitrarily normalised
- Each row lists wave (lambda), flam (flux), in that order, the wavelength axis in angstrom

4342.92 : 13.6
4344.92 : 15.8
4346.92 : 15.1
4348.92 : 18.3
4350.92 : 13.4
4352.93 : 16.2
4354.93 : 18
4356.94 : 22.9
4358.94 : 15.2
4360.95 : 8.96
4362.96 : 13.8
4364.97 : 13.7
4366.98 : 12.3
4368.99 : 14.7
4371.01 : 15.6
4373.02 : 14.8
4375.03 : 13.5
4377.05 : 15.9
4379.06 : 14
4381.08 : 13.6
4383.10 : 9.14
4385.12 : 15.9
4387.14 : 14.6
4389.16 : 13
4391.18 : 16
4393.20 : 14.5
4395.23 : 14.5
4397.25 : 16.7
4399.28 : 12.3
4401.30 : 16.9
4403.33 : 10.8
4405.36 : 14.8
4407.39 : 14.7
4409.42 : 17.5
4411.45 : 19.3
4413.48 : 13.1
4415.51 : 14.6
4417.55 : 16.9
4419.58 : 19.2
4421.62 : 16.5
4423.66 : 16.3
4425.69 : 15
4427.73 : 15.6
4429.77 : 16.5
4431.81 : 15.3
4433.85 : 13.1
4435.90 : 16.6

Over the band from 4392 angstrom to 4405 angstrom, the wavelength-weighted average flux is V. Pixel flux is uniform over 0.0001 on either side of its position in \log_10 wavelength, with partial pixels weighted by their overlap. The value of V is 14.3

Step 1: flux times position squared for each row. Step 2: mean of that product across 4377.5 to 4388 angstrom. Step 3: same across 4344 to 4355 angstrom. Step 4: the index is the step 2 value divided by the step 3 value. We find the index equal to 0.86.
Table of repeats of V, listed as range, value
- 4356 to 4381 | 14.6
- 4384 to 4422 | 15.3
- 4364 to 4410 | 14.3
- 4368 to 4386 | 14.1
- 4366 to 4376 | 14.2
